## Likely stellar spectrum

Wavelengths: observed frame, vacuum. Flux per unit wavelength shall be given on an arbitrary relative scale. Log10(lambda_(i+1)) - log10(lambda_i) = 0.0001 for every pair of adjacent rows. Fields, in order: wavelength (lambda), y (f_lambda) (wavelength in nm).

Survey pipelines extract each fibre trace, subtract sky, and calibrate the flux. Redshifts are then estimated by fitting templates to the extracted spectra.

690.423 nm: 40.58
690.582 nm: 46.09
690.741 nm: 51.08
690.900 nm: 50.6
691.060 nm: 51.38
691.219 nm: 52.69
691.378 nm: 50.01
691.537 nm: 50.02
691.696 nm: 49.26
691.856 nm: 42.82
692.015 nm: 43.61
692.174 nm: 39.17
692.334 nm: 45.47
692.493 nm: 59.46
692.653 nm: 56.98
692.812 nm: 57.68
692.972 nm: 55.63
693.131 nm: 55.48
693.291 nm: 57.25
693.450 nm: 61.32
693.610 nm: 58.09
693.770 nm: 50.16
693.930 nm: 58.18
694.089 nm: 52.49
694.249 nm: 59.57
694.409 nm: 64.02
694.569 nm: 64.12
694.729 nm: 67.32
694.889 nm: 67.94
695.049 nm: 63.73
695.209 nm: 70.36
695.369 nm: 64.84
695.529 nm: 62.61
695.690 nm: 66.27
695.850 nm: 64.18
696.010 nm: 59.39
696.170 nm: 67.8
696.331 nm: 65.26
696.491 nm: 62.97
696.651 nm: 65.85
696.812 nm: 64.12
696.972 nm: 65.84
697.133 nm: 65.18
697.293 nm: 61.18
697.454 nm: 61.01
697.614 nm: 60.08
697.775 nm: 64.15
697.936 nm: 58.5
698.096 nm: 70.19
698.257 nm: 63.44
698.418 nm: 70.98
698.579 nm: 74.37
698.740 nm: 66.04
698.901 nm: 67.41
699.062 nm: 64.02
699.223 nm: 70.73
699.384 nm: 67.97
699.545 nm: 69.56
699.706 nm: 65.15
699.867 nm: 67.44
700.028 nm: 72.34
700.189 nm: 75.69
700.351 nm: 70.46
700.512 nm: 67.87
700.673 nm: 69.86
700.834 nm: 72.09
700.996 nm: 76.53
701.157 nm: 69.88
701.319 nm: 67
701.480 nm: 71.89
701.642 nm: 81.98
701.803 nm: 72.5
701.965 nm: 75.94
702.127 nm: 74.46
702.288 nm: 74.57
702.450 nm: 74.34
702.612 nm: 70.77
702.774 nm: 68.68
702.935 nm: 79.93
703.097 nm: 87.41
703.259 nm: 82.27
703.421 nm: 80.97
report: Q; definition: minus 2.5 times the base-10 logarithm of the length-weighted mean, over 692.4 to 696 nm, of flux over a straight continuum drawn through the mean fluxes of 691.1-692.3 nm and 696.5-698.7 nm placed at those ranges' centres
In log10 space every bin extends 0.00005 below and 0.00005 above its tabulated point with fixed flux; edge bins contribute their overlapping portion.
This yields -0.12 mag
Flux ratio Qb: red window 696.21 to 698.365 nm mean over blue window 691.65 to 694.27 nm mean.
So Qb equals 1.20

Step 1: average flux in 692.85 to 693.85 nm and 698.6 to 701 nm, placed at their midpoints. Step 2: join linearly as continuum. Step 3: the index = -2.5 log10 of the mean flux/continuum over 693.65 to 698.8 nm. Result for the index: -0.03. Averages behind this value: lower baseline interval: 56.4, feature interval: 63.8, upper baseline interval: 69.4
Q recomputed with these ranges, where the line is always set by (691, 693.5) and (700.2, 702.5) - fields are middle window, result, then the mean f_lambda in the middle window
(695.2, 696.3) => -0.085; 64.7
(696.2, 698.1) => -0.009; 63.5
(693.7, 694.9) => -0.067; 60.1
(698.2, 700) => -0.008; 68.1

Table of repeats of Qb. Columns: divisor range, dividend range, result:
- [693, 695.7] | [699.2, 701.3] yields 1.15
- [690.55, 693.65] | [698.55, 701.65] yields 1.36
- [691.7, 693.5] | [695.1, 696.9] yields 1.25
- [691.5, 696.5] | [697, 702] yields 1.18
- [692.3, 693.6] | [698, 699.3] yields 1.20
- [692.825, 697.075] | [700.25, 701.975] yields 1.16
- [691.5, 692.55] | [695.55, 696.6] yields 1.37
